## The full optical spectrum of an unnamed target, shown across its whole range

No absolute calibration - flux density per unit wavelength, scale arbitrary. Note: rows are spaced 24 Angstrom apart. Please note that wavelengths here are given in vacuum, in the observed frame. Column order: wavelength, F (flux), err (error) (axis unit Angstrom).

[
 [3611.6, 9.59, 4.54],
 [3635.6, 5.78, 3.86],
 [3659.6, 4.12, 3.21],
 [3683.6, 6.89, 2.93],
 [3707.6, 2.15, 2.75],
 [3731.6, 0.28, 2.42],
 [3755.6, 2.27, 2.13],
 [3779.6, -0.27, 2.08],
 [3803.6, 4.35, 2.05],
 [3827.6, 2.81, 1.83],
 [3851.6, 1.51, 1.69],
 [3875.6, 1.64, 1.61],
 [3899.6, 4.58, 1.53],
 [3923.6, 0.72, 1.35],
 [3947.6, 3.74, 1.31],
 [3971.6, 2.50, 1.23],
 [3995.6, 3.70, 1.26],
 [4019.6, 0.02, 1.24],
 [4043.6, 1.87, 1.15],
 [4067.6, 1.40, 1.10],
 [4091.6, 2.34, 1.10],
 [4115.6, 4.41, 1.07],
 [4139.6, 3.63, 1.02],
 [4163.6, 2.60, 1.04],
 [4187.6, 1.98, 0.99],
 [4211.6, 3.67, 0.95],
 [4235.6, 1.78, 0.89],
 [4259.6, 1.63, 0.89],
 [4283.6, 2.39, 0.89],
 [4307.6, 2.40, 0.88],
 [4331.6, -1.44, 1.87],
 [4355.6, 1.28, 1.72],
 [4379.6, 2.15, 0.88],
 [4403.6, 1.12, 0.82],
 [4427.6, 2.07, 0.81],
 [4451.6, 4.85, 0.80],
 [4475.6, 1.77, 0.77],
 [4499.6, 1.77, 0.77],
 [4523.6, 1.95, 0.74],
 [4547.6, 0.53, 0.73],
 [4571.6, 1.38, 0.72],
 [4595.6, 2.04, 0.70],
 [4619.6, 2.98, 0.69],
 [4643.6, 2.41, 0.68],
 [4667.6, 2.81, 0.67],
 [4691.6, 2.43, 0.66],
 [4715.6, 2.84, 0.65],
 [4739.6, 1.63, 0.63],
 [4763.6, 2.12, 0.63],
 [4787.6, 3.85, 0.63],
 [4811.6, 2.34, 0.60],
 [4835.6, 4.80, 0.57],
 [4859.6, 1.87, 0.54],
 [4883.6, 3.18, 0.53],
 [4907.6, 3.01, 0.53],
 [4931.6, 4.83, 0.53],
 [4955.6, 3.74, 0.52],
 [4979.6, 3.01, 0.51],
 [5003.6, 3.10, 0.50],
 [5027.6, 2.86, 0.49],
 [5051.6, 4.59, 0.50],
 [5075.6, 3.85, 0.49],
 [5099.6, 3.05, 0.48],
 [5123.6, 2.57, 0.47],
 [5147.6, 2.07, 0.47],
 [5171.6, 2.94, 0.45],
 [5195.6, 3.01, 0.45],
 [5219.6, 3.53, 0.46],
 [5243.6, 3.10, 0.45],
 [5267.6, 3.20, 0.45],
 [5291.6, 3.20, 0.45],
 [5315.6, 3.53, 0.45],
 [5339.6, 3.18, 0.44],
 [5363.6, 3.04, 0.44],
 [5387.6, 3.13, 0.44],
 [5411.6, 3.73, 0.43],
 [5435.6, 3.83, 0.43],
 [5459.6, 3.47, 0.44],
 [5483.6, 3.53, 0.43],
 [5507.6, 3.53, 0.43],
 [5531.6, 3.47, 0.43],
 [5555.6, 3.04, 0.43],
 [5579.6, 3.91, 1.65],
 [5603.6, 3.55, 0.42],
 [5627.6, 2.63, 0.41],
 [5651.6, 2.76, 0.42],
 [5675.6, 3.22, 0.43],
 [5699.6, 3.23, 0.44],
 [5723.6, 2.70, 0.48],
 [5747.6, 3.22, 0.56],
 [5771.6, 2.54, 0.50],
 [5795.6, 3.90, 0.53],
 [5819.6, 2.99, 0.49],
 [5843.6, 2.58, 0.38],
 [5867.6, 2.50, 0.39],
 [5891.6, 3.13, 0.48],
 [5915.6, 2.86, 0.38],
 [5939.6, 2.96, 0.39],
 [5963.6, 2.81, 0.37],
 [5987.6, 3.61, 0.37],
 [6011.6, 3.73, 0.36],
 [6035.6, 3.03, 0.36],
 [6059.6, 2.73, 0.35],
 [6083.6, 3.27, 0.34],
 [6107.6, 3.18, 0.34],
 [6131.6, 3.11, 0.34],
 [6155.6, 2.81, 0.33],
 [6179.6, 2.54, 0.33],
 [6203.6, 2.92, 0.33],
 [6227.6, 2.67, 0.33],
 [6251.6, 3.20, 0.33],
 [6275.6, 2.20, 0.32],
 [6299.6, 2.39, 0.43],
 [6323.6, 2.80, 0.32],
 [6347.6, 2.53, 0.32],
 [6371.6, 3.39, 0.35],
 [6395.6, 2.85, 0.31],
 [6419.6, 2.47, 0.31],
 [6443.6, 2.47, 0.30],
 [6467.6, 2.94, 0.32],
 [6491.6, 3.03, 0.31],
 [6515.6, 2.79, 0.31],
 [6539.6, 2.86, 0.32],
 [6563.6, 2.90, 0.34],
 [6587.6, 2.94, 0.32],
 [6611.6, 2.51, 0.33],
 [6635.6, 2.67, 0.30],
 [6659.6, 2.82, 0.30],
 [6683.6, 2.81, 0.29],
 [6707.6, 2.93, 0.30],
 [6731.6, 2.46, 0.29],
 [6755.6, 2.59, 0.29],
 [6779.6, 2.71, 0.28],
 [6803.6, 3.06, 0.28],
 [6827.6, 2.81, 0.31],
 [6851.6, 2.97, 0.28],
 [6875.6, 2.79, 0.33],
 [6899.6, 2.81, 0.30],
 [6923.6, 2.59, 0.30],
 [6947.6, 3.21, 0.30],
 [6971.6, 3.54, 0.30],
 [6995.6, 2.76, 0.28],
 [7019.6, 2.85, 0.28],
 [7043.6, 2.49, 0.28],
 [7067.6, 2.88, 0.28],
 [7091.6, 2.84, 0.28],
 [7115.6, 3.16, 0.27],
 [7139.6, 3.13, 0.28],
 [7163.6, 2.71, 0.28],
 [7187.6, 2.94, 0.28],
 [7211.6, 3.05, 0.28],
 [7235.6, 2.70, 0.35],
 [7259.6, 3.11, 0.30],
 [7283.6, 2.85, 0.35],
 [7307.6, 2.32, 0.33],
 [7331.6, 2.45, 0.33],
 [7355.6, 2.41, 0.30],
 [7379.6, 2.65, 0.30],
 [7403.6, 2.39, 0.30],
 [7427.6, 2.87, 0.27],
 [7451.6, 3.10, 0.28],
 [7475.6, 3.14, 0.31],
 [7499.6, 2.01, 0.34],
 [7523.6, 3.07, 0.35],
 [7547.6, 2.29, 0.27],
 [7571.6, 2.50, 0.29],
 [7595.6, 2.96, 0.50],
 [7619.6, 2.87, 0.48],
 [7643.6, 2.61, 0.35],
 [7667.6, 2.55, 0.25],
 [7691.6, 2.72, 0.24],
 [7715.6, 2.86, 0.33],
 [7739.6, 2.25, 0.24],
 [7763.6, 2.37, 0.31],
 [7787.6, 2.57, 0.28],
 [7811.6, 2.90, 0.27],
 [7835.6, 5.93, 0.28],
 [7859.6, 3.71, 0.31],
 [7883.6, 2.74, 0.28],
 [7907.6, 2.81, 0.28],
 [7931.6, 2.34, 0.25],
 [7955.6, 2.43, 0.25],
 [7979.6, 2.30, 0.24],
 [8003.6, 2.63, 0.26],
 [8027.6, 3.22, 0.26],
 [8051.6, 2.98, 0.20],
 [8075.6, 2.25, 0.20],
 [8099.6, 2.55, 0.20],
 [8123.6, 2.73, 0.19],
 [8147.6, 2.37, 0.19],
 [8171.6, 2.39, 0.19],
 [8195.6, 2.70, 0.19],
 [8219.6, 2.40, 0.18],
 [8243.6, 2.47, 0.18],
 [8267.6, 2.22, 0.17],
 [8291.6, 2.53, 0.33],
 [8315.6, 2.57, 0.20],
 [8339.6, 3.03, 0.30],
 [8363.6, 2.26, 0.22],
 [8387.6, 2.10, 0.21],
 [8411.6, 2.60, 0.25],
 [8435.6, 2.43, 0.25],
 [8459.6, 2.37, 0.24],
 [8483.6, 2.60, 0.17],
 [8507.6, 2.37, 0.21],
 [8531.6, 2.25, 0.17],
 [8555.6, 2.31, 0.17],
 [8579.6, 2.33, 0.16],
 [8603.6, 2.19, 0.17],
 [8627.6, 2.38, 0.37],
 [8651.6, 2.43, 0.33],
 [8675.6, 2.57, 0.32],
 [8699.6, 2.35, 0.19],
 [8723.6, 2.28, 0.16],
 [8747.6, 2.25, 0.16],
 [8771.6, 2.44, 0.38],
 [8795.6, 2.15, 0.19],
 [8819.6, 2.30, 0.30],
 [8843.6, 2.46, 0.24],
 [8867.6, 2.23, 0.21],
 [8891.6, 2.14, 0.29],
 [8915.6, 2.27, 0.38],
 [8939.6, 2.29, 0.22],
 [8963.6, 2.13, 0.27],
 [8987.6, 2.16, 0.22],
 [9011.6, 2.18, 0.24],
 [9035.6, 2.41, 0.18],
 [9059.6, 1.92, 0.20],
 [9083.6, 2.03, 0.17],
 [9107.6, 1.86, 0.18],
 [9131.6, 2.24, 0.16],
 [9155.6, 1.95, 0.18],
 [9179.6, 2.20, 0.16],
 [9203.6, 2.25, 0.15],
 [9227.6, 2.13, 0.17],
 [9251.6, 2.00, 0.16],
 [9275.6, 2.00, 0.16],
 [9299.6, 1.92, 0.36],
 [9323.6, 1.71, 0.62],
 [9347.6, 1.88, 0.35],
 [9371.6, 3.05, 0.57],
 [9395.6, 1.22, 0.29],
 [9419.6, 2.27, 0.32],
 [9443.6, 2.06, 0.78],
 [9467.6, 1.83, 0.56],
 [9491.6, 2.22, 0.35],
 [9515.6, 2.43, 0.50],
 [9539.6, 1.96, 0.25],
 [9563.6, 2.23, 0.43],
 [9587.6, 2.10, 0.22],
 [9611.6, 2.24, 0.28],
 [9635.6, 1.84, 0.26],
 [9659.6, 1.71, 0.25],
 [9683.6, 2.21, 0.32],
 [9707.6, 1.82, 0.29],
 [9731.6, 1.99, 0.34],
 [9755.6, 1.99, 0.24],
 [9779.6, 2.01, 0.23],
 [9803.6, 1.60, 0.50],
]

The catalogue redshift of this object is 0.19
